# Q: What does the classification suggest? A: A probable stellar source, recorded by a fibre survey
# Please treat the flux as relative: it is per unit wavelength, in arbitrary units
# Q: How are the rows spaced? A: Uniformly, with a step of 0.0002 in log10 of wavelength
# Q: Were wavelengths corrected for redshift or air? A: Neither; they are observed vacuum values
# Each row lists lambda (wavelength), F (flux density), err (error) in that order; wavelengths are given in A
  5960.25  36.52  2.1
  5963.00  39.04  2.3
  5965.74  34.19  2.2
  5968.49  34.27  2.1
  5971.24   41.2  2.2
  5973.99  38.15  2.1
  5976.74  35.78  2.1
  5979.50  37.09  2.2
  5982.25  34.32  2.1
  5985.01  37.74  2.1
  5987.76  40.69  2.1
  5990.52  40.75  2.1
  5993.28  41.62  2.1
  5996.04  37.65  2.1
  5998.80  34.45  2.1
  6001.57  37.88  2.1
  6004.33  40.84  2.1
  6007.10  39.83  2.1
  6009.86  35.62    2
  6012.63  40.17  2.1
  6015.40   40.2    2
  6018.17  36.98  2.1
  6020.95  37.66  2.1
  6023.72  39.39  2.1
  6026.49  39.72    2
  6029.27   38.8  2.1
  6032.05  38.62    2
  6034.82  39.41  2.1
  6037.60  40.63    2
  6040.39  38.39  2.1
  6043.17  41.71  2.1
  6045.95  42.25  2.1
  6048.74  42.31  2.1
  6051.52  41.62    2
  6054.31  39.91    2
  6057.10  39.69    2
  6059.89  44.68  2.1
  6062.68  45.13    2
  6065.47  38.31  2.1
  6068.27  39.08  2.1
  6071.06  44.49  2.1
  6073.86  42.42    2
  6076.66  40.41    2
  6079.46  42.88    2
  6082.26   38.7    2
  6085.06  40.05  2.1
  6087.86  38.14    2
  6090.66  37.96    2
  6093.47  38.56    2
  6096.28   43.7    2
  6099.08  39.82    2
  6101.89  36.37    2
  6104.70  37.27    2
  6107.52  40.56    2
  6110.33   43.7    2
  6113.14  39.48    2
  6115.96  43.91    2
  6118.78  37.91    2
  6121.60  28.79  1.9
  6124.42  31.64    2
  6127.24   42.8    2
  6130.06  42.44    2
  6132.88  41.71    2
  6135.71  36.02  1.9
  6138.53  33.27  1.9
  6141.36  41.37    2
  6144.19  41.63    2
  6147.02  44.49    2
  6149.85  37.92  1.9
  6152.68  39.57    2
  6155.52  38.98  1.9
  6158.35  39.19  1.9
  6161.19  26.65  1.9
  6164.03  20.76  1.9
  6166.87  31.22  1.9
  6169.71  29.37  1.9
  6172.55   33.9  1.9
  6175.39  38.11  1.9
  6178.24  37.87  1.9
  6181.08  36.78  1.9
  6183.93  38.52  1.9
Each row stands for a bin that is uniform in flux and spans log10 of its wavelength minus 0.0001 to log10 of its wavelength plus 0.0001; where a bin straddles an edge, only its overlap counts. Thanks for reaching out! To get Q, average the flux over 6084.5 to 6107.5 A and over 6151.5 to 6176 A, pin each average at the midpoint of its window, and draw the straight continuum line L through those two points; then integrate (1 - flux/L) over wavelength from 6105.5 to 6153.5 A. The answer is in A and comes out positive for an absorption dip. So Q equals -4.39 A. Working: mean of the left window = 39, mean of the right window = 32.9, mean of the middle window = 39.2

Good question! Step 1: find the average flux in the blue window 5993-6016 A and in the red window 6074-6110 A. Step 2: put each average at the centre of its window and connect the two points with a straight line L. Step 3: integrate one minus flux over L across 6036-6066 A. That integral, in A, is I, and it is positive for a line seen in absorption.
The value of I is -1.71 A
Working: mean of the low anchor 38.5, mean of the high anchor 39.8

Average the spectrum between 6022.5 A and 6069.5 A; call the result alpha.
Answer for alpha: 40.6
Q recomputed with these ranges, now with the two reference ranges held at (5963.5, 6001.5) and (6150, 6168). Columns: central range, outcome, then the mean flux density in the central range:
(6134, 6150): -2.73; 39.3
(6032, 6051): -2.41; 40.7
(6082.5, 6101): -2.52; 39.6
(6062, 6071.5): -1.55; 41.2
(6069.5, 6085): -2.83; 41.6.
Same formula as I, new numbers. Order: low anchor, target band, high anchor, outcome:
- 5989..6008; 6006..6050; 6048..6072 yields 0.86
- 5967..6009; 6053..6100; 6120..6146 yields -3.56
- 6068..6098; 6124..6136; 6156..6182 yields -1.14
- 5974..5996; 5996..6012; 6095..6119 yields 0.31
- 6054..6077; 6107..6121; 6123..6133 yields -0.18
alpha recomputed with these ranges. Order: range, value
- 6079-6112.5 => 39.7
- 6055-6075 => 41.9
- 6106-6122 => 39.7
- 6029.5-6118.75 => 40.6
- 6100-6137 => 38.7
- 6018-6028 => 38.6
